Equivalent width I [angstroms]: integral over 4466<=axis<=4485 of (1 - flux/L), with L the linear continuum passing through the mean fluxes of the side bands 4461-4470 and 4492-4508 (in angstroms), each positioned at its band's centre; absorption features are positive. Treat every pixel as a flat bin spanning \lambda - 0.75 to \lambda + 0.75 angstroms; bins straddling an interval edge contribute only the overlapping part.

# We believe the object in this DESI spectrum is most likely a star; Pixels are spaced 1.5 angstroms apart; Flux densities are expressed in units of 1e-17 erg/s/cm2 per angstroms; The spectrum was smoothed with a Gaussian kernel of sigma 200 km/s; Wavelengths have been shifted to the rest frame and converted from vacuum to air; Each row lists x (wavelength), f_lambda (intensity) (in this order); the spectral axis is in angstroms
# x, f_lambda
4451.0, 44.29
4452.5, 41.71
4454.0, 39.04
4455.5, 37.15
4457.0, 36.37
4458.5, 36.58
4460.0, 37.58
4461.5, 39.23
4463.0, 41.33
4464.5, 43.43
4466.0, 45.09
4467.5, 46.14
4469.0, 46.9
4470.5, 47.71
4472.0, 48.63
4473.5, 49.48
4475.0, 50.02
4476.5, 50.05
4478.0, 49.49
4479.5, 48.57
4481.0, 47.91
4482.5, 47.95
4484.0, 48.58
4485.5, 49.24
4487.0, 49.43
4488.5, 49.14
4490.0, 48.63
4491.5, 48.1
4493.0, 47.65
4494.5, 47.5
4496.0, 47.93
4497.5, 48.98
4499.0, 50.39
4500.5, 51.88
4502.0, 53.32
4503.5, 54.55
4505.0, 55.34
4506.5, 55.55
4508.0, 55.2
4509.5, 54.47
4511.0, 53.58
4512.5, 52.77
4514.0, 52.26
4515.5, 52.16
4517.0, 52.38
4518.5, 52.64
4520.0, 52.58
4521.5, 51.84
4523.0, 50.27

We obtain -0.9 angstroms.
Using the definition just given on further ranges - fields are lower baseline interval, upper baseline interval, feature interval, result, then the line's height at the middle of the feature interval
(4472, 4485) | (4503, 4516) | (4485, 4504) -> 0.7 angstroms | 51.6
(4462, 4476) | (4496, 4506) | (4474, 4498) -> 0.4 angstroms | 49.5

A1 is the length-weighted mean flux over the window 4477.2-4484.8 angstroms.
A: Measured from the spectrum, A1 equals 48.5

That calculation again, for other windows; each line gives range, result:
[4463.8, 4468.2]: 44.9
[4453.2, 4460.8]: 37.4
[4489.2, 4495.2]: 48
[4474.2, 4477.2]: 50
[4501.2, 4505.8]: 54.4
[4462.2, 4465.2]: 42.3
